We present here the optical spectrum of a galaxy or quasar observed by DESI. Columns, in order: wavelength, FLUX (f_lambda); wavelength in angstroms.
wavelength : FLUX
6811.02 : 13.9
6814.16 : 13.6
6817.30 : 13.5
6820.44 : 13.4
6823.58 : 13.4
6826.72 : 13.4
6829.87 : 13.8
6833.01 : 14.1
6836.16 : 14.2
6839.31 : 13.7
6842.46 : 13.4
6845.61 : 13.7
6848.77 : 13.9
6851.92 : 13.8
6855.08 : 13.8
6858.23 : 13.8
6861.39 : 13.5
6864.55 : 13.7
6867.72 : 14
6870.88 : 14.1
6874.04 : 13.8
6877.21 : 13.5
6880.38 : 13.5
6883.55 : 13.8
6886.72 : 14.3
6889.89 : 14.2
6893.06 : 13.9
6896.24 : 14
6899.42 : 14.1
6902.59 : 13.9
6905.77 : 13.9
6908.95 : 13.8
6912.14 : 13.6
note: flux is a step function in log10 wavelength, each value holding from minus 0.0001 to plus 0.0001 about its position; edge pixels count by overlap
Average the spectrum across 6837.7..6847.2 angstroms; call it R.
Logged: 13.6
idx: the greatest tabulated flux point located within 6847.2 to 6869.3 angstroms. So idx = 14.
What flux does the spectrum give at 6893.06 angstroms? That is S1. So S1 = 13.9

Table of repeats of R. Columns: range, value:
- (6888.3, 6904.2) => 14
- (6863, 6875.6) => 13.9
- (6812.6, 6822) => 13.5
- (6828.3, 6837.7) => 14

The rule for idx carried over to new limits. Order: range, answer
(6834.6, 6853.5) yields 14.2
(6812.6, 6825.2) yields 13.6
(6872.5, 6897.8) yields 14.3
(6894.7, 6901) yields 14.1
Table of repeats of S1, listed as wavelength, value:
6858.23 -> 13.8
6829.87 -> 13.8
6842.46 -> 13.4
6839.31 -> 13.7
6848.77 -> 13.9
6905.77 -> 13.9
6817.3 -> 13.5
